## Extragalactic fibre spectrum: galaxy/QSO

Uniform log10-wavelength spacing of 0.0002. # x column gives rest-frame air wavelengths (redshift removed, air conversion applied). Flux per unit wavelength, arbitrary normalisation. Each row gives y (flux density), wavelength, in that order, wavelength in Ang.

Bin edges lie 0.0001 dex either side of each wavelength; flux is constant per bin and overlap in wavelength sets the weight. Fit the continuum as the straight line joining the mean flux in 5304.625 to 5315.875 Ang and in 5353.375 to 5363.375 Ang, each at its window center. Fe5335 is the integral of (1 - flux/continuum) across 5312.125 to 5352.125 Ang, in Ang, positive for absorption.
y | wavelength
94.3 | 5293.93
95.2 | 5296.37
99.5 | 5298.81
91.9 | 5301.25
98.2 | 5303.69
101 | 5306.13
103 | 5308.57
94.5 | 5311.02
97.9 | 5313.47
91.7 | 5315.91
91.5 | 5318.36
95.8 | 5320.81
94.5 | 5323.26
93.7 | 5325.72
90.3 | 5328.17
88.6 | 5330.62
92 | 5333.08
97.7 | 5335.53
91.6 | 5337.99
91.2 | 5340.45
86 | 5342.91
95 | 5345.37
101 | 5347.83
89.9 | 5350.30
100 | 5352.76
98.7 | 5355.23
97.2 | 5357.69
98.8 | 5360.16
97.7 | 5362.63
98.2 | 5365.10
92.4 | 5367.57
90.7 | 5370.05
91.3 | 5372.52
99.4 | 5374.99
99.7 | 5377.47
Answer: 2.1 Ang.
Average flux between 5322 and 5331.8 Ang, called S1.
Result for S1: 91.8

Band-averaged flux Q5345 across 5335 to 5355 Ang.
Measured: 94.1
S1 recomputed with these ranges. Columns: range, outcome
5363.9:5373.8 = 93.2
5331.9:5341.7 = 93.1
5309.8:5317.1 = 94.8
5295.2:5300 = 97.4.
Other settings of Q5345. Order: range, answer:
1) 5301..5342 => 94.4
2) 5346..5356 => 97.2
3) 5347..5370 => 96.7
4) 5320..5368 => 94.5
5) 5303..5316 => 98.3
